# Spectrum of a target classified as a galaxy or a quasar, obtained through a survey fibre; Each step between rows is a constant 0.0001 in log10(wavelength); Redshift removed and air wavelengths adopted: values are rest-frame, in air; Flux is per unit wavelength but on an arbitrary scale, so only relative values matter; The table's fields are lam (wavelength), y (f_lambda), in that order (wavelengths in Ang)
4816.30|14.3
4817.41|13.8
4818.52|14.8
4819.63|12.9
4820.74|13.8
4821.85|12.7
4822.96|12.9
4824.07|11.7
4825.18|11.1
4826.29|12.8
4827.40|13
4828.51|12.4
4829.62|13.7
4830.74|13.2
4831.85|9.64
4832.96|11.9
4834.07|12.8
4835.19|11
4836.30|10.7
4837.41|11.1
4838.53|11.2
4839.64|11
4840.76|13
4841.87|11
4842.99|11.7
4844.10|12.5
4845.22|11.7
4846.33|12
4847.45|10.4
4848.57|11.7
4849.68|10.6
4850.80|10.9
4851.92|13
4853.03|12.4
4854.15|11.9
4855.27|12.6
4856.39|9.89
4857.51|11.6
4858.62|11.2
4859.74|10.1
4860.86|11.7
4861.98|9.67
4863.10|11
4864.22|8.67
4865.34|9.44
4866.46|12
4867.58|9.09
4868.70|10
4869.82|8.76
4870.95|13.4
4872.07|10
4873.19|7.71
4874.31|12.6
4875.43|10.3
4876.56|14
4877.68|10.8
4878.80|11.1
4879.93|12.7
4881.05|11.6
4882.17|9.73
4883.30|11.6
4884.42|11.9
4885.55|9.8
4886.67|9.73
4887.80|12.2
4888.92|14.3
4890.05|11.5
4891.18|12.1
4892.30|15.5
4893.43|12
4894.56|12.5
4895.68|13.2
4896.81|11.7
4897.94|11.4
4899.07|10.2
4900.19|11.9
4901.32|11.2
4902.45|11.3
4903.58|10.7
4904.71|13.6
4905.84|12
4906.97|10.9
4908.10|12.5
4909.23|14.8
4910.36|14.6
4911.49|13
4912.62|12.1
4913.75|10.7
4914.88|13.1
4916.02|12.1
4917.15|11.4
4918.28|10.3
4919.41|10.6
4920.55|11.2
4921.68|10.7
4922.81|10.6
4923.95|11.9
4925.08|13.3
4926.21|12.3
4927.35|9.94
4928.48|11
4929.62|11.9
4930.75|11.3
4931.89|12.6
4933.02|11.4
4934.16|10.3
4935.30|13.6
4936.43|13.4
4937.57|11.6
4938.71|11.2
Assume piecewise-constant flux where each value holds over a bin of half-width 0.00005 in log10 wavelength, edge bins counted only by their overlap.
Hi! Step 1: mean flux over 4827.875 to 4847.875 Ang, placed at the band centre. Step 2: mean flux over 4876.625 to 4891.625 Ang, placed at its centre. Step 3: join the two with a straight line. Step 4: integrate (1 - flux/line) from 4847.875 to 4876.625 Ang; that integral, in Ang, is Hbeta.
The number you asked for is 1.87 Ang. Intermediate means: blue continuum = 11.7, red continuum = 11.5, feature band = 10.9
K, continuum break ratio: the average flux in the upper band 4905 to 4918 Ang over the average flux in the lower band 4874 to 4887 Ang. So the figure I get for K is 1.10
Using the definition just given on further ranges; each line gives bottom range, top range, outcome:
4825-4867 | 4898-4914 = 1.06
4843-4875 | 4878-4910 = 1.09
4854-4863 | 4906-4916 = 1.15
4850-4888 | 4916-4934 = 1.04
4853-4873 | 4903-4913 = 1.19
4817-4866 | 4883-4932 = 1.01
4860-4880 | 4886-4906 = 1.13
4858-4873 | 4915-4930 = 1.10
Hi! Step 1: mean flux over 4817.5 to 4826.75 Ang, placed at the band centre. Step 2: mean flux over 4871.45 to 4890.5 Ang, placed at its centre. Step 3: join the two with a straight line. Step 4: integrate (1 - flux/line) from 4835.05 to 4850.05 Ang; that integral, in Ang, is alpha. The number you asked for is 1.10 Ang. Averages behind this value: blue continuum 12.9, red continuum 11.3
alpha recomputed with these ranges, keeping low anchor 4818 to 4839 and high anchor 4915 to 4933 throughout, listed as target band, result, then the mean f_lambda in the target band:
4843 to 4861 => 0.8 Ang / 11.5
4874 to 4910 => -0.6 Ang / 11.9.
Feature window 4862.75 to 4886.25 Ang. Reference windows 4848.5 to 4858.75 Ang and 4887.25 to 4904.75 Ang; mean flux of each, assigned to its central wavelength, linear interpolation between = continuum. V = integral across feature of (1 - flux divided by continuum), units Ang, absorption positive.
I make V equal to 2.21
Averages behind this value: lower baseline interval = 11.6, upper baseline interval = 12.2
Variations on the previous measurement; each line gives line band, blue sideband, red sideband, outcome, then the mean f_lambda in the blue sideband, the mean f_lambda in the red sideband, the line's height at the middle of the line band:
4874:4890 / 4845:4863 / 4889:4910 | 0.4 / 11.3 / 12.2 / 11.9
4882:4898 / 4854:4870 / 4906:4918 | -0.6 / 10.5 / 12.5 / 11.6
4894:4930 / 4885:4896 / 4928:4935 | 0.1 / 12.3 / 11.5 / 11.9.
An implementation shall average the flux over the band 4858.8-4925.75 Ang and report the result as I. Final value 11.5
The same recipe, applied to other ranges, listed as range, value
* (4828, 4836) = 12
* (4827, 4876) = 11.2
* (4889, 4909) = 12.1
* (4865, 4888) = 10.9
